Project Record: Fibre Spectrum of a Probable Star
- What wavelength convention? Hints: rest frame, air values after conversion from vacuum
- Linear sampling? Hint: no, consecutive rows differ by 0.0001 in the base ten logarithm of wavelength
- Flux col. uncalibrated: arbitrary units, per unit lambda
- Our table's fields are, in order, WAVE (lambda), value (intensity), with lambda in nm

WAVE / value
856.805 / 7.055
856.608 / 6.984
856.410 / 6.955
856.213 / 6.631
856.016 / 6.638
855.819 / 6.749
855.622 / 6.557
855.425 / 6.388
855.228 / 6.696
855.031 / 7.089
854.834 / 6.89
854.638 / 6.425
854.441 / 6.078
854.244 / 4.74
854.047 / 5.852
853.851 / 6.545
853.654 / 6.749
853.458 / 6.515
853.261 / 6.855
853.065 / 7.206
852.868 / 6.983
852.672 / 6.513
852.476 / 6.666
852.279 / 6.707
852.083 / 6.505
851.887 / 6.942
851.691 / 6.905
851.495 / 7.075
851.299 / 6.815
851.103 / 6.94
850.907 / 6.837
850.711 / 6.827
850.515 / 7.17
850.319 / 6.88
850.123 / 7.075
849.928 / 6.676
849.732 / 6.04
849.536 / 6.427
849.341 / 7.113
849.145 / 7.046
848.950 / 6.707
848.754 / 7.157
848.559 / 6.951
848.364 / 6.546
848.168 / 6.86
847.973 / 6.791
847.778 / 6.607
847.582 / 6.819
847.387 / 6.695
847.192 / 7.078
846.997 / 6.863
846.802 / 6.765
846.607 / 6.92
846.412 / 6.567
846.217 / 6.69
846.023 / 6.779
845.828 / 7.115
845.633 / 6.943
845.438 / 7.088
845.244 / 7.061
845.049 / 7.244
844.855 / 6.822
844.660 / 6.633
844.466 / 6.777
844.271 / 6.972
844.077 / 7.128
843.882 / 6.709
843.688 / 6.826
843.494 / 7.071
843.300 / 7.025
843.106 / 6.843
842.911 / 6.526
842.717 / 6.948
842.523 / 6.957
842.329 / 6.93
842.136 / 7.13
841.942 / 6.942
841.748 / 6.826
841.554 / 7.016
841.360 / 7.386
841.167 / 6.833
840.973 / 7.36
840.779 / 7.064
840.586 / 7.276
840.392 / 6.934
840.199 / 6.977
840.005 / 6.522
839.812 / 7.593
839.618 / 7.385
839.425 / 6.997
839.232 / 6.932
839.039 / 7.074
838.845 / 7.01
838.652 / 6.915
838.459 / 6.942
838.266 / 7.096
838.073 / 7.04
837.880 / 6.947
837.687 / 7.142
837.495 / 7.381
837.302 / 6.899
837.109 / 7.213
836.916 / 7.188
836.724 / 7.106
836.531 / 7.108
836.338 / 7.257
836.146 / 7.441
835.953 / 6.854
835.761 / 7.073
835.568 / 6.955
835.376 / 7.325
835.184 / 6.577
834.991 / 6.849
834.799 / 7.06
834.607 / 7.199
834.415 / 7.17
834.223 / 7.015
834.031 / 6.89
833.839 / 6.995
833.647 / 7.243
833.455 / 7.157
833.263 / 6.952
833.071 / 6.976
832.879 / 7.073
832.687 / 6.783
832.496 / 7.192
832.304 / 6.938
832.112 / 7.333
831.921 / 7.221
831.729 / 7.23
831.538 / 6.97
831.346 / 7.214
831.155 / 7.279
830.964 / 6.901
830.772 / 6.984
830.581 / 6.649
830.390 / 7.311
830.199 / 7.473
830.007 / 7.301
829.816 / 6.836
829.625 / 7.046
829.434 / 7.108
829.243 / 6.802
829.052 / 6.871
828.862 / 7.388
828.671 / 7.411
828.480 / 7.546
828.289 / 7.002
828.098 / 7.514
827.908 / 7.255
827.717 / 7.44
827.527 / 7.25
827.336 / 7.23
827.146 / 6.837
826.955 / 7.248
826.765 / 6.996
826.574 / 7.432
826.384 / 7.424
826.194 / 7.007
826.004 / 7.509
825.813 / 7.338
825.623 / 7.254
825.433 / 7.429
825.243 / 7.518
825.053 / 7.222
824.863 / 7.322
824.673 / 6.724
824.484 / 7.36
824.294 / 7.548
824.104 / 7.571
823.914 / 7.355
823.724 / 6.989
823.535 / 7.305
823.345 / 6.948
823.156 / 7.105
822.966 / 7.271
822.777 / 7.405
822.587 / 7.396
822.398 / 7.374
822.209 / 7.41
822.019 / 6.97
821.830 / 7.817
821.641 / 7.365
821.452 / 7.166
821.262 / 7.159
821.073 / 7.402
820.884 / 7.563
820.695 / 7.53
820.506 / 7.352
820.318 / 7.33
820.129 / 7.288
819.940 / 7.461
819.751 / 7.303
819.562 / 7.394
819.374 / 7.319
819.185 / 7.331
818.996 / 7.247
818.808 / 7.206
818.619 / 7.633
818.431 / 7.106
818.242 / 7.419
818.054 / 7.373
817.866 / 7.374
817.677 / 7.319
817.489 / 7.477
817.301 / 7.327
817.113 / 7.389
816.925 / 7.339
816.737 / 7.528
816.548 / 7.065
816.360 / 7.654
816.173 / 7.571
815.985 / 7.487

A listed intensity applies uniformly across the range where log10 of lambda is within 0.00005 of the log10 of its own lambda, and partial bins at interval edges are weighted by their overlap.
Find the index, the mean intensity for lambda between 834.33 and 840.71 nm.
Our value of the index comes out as 7.07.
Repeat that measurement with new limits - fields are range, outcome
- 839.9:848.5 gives 6.91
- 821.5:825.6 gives 7.3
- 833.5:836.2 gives 7.04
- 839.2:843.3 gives 7.02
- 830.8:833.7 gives 7.09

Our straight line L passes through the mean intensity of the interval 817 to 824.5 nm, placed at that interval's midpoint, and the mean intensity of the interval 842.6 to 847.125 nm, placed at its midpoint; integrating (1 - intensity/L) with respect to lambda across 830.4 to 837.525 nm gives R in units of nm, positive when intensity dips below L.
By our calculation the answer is 0.02 nm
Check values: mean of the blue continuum 7.34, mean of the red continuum 6.88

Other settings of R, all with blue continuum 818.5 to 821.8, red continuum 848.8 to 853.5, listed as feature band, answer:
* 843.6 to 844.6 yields 0.010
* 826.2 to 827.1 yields 0.003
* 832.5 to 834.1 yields 0.025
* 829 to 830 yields 0.032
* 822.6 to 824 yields 0.019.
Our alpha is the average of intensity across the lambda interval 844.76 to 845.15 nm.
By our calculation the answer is 7.04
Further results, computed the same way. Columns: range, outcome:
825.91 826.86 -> 7.28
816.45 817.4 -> 7.33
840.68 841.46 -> 7.16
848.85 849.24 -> 6.88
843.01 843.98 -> 6.9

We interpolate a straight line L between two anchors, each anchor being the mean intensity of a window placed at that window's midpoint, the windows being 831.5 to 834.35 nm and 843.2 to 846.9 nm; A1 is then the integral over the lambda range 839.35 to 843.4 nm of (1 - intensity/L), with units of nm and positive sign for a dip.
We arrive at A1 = -0.04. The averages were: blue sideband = 7.07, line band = 7.02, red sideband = 6.9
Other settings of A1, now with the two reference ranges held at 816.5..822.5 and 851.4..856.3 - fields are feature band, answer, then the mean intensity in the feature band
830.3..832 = 0.004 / 7.08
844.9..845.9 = -0.043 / 7.08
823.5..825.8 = -0.019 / 7.3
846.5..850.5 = -0.056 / 6.81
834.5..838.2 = -0.054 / 7.09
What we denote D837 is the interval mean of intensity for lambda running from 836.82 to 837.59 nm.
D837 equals 7.17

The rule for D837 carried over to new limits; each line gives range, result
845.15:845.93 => 7.05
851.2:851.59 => 6.94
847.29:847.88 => 6.7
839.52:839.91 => 7.48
